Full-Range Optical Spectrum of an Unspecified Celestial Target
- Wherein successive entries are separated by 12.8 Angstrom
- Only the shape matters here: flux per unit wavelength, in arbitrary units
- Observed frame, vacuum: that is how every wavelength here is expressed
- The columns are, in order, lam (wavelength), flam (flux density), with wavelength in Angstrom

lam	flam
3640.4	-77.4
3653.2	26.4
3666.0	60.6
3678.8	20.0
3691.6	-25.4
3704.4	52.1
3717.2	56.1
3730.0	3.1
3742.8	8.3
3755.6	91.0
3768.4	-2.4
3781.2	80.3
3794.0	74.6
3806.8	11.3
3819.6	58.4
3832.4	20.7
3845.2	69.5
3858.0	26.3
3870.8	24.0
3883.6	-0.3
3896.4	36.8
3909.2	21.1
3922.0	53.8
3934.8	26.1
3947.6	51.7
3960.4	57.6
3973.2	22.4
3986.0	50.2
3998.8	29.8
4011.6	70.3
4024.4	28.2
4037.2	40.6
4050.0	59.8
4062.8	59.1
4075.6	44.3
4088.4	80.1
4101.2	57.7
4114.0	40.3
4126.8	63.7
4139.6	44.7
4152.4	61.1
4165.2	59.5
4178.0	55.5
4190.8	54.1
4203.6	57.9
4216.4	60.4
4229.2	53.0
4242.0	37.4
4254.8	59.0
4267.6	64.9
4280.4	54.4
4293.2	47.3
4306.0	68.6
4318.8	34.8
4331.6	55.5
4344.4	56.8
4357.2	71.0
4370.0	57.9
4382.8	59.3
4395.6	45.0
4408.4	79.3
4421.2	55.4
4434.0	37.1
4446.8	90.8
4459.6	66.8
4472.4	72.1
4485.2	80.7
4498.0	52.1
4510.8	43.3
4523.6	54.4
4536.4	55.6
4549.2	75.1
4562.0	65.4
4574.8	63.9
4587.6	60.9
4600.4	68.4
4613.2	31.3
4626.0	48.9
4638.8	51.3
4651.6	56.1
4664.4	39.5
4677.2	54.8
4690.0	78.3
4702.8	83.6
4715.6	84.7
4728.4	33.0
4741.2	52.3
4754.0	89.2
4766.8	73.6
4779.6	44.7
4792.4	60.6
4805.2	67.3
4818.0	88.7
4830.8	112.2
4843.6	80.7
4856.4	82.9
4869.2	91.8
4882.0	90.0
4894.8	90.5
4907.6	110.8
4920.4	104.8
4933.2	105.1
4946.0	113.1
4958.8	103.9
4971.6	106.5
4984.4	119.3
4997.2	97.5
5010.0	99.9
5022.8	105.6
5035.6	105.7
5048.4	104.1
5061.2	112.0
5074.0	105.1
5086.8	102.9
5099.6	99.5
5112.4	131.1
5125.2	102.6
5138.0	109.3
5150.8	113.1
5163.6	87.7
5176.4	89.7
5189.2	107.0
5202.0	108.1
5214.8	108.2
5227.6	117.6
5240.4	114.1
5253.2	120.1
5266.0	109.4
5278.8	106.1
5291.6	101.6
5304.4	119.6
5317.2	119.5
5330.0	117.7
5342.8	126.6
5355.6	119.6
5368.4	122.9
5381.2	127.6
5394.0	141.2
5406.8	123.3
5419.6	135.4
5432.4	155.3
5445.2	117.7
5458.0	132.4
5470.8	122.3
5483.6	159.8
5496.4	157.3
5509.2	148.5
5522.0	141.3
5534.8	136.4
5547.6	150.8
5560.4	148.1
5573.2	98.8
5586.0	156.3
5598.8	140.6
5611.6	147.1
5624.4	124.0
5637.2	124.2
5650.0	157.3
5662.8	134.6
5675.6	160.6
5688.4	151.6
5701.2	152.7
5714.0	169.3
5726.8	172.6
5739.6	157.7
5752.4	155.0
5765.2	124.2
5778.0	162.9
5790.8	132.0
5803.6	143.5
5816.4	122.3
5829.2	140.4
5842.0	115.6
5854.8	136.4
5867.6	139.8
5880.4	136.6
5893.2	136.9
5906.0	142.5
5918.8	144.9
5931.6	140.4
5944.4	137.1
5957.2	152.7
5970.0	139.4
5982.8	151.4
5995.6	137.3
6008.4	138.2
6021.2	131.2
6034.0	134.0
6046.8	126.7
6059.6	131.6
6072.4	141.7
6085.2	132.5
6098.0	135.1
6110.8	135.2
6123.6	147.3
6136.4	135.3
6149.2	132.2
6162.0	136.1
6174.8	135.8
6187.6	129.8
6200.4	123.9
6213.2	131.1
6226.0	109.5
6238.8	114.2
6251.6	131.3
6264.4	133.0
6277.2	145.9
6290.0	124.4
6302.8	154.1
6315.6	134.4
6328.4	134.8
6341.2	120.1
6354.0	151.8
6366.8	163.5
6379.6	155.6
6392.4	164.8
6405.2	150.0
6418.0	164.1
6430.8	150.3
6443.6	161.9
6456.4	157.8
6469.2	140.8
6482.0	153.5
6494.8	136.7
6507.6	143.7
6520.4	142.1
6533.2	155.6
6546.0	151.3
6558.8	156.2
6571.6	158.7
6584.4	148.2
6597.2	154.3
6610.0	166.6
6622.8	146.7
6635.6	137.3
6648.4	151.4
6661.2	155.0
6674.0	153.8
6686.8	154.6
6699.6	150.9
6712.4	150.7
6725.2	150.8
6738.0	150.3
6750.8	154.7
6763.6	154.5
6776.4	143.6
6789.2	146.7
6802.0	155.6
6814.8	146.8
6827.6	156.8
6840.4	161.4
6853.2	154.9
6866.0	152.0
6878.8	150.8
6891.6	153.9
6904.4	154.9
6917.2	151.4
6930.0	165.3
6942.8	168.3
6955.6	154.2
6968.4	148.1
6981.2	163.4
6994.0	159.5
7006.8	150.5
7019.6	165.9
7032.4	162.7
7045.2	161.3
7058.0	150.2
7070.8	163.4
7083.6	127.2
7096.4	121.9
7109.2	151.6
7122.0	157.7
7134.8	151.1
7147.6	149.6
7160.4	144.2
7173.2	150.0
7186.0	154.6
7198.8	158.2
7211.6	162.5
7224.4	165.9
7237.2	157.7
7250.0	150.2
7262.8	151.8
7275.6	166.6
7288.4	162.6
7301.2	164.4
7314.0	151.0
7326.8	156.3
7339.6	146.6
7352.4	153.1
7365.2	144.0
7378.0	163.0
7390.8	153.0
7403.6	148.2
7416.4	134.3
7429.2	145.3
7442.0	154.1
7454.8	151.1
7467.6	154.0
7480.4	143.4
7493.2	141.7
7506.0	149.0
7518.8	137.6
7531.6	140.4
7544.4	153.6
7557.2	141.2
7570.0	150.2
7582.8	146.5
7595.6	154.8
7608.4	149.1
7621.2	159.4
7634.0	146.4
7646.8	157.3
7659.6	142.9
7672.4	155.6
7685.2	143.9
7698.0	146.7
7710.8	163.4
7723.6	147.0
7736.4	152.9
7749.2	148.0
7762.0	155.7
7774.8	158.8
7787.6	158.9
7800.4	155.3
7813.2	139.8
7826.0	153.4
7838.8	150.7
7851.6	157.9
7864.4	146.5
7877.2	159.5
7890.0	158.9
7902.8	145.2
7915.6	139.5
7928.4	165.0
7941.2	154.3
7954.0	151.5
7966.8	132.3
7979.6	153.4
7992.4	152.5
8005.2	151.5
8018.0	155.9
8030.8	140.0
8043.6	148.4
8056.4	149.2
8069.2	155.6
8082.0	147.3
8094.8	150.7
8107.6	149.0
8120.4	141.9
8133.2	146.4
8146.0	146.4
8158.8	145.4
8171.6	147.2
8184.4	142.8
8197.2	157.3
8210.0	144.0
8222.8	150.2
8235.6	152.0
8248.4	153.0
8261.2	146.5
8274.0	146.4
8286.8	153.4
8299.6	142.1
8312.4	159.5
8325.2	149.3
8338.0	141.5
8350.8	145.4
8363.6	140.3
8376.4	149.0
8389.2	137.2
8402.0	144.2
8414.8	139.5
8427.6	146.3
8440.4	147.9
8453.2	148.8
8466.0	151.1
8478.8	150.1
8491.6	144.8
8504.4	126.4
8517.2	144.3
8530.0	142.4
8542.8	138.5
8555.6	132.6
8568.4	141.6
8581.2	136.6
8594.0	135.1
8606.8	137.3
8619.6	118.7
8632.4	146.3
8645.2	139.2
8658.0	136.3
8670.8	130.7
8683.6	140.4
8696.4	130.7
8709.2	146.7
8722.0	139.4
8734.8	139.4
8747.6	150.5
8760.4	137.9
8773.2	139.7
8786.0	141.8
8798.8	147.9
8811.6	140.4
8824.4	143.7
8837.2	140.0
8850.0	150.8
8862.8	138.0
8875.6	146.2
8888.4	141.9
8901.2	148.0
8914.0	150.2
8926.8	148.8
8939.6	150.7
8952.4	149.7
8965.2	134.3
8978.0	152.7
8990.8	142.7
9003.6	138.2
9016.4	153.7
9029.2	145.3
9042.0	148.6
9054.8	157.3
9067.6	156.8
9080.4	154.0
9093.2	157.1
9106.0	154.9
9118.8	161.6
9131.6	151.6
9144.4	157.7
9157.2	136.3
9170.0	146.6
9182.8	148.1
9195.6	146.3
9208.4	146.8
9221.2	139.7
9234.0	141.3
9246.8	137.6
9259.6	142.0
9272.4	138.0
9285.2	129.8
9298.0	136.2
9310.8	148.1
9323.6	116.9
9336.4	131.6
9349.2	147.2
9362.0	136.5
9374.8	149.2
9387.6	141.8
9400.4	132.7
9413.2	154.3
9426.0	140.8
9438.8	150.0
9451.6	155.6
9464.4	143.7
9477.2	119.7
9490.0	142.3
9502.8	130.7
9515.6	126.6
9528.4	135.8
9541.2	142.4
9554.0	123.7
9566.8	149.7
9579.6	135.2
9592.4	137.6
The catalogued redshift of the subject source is 0.20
